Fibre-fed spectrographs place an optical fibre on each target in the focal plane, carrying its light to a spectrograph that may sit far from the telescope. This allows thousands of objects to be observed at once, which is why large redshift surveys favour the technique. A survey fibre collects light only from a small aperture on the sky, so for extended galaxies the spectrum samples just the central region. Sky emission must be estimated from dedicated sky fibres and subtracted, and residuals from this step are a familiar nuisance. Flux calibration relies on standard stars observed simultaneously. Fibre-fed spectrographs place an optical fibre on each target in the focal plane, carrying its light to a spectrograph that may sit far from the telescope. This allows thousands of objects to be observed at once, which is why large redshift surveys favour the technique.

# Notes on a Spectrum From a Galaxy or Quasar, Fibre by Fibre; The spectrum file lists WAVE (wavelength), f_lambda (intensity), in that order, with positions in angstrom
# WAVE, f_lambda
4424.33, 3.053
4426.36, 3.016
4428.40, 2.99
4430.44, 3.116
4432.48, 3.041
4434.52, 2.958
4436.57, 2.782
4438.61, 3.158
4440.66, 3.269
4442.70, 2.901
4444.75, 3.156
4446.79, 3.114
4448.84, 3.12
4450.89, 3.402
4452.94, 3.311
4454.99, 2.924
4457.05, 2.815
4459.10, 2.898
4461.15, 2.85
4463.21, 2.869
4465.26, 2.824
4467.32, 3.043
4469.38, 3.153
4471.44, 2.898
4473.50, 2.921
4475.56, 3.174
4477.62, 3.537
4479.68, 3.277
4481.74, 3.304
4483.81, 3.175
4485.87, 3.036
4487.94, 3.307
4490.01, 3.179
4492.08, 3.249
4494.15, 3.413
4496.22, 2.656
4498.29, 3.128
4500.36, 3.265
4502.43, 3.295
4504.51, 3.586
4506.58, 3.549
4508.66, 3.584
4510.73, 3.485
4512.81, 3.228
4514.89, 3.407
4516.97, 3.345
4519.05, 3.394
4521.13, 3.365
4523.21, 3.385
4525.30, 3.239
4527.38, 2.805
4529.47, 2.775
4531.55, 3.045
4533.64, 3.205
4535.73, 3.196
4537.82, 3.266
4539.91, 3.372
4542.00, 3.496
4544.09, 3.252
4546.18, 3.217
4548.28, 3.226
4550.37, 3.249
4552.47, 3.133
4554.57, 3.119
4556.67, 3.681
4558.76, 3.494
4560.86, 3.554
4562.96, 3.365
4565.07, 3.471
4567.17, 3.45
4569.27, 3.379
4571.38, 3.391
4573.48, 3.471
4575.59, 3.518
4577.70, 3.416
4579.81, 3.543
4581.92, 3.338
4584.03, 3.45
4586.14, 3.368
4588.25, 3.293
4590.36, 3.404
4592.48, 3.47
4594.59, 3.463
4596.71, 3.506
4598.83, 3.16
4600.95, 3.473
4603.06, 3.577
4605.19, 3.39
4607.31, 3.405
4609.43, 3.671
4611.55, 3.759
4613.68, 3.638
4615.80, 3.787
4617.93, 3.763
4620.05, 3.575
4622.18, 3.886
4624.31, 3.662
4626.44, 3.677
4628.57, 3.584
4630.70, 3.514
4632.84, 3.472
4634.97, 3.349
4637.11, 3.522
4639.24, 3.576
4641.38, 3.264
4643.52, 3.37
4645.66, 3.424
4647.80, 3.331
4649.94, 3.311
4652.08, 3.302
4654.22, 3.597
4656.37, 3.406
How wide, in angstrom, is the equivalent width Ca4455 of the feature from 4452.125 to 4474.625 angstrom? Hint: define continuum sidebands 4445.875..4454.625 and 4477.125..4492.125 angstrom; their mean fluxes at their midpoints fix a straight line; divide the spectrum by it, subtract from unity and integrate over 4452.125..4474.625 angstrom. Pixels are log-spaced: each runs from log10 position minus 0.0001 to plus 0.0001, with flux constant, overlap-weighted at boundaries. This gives 1.9 angstrom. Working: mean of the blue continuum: 3.21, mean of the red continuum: 3.25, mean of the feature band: 2.95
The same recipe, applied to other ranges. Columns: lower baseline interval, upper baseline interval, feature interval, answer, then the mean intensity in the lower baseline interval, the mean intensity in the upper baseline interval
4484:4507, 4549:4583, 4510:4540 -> 0.7 angstrom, 3.23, 3.41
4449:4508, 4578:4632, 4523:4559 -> 1.3 angstrom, 3.15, 3.53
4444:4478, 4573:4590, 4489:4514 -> -1.0 angstrom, 3.05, 3.42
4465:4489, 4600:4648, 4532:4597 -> 0.3 angstrom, 3.15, 3.55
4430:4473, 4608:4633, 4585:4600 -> 0.8 angstrom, 3.03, 3.67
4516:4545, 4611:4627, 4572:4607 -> 1.2 angstrom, 3.22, 3.72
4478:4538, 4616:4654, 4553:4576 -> -0.5 angstrom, 3.25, 3.51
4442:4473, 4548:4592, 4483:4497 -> -0.1 angstrom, 3.02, 3.4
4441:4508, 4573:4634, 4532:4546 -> 0.2 angstrom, 3.14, 3.53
